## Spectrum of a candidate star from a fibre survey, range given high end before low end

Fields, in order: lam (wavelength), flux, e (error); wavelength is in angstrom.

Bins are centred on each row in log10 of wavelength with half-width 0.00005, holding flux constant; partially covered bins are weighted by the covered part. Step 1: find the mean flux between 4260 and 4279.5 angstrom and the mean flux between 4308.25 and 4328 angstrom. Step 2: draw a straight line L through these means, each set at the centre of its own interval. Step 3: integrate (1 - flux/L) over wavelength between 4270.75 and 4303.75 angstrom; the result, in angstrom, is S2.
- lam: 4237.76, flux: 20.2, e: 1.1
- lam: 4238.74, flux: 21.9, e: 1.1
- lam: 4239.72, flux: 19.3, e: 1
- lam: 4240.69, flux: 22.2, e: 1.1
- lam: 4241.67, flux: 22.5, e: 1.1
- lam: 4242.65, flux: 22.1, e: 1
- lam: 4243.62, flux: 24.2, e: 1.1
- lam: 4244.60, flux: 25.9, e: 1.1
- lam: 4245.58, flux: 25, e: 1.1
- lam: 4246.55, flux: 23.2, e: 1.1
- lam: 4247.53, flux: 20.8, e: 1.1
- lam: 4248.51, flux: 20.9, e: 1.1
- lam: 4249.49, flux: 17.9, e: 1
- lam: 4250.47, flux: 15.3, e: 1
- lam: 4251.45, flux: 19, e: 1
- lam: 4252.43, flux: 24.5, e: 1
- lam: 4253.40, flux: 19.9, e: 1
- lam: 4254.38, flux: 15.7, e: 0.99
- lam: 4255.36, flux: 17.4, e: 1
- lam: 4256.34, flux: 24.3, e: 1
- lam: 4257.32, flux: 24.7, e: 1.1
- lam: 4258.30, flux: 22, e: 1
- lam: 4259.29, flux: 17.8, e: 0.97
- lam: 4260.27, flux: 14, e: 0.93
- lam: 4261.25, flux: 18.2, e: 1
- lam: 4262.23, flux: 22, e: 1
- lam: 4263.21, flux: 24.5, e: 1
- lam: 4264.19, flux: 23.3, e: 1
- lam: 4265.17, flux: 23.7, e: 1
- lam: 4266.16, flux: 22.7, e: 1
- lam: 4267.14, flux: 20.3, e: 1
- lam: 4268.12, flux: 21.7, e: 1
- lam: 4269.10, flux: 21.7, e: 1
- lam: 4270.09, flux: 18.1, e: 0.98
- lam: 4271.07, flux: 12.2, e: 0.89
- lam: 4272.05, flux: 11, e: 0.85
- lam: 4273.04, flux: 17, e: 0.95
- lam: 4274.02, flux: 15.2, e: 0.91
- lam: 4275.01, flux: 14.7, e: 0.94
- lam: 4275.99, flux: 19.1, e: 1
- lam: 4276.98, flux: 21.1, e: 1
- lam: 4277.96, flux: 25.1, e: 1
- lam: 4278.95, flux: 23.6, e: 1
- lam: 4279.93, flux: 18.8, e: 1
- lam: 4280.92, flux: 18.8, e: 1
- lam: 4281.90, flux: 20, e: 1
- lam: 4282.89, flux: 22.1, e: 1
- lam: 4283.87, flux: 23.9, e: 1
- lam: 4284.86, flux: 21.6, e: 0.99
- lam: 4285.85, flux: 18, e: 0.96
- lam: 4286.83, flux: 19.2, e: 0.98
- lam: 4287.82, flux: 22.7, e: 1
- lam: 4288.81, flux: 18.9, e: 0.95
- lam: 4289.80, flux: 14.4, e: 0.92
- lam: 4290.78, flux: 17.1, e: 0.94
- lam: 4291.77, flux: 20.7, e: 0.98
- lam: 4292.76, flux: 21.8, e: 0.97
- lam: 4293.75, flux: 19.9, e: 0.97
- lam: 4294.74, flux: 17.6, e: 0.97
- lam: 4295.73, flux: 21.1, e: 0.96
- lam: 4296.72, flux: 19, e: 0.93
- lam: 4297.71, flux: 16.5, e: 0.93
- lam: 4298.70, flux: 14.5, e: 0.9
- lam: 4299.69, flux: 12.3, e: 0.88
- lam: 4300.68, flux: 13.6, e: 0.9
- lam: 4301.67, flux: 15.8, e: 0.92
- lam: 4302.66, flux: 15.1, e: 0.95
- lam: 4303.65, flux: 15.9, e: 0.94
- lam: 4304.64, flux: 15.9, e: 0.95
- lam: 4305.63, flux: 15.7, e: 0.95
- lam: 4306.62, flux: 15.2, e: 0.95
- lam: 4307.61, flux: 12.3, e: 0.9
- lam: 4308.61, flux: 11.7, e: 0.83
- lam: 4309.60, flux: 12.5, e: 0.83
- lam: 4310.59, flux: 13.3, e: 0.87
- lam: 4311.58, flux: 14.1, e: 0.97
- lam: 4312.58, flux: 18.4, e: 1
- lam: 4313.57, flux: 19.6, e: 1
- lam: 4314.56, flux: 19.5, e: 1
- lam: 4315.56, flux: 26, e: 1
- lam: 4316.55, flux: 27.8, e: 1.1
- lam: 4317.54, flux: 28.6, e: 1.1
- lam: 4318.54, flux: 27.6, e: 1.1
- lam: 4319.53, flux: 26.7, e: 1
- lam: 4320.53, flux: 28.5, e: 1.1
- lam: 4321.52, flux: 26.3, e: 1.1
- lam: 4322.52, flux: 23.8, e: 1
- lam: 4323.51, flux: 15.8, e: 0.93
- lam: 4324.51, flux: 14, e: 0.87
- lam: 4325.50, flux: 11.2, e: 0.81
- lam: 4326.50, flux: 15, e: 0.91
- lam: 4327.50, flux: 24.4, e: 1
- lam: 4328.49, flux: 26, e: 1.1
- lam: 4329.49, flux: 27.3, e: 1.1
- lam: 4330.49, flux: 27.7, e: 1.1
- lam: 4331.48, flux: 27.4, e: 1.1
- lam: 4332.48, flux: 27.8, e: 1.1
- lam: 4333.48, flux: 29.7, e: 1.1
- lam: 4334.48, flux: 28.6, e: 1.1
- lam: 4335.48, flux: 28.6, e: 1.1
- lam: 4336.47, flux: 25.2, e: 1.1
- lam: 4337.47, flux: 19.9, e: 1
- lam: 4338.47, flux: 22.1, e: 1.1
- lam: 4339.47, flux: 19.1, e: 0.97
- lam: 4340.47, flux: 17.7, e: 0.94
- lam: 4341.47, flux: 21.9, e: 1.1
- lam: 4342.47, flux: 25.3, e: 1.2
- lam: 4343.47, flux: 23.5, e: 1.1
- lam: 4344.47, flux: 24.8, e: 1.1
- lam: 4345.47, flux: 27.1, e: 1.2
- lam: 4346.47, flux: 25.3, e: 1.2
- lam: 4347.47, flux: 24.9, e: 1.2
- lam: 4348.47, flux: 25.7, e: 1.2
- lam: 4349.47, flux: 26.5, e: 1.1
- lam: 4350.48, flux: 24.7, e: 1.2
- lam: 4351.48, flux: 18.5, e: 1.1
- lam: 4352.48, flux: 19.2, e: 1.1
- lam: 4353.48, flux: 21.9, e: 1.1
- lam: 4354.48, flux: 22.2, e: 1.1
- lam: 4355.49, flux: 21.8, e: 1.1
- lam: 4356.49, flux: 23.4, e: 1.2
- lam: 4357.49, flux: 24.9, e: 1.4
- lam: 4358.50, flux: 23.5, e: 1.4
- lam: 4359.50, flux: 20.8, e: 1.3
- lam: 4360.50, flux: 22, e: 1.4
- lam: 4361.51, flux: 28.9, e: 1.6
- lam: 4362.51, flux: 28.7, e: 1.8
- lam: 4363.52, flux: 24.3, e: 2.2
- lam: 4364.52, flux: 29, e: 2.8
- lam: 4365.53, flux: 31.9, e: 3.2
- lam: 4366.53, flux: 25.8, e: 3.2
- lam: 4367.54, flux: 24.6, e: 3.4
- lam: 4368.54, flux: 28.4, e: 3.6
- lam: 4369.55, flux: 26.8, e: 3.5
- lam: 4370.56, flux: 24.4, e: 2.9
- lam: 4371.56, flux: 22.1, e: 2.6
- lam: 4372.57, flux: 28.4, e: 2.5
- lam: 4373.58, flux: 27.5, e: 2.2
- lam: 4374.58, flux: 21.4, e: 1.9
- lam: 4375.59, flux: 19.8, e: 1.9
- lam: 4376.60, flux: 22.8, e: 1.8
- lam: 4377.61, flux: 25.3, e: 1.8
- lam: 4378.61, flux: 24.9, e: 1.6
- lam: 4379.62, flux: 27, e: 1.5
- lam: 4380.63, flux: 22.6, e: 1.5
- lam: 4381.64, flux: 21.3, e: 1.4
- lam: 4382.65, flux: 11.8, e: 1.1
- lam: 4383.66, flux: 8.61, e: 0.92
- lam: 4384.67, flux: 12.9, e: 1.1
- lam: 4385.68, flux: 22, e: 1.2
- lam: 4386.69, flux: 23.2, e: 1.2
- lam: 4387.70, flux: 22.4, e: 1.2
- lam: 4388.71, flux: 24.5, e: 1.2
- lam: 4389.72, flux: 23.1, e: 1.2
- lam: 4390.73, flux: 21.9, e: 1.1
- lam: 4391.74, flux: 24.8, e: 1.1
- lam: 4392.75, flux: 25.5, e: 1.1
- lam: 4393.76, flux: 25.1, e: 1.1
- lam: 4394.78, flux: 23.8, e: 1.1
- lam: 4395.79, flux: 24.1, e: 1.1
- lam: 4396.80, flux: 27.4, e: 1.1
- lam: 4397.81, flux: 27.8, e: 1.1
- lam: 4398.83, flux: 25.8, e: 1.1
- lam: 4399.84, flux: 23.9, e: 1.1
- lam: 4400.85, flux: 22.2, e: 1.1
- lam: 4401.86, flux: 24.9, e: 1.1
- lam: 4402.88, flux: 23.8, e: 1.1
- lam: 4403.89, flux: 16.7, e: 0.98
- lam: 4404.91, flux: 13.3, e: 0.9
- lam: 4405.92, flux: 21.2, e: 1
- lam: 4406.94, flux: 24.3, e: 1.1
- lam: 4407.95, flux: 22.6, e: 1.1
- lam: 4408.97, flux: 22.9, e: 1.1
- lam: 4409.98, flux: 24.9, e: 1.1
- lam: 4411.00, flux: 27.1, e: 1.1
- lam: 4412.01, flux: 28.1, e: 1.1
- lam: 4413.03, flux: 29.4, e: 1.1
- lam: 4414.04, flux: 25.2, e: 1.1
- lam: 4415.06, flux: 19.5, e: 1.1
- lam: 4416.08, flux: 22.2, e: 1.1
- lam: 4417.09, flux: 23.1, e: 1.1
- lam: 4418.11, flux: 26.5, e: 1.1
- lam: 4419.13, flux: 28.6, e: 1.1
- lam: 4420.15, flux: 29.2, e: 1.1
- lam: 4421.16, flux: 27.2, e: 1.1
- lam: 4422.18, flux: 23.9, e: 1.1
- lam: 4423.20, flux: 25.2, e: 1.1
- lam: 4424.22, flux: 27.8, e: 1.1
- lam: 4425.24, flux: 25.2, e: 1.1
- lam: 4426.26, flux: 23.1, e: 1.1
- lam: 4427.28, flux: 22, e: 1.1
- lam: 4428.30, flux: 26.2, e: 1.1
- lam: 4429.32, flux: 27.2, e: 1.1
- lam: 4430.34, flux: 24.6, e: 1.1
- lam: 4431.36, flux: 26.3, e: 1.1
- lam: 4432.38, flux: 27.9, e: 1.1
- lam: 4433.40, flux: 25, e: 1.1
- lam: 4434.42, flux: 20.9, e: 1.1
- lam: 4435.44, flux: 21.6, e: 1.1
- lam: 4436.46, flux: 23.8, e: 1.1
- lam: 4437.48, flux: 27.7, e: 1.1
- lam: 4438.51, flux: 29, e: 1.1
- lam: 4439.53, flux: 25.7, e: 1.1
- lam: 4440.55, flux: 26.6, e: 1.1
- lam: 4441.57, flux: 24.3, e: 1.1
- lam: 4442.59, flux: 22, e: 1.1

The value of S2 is 2.60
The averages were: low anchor 19.5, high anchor 20.3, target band 18.2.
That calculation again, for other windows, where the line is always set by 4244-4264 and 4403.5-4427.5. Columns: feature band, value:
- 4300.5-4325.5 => 3.6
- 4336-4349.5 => -0.5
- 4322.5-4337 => -0.7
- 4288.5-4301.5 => 2.5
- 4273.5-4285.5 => 0.5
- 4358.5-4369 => -1.5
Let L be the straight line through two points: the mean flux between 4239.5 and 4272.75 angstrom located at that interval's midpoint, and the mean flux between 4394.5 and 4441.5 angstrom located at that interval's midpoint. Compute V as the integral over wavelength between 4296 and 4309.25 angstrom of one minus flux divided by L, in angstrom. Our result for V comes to 4.1 angstrom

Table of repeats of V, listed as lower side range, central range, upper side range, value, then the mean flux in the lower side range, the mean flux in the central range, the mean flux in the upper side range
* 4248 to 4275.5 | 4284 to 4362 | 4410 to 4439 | 2.1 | 19.3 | 21.1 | 25.5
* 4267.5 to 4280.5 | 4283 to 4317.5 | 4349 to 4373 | 4.1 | 18.4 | 17.9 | 24.7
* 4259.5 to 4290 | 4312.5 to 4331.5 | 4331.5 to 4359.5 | -0.5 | 19.6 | 23.1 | 23.8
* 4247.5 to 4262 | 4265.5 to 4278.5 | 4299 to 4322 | 0.5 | 19.5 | 18.5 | 18.8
